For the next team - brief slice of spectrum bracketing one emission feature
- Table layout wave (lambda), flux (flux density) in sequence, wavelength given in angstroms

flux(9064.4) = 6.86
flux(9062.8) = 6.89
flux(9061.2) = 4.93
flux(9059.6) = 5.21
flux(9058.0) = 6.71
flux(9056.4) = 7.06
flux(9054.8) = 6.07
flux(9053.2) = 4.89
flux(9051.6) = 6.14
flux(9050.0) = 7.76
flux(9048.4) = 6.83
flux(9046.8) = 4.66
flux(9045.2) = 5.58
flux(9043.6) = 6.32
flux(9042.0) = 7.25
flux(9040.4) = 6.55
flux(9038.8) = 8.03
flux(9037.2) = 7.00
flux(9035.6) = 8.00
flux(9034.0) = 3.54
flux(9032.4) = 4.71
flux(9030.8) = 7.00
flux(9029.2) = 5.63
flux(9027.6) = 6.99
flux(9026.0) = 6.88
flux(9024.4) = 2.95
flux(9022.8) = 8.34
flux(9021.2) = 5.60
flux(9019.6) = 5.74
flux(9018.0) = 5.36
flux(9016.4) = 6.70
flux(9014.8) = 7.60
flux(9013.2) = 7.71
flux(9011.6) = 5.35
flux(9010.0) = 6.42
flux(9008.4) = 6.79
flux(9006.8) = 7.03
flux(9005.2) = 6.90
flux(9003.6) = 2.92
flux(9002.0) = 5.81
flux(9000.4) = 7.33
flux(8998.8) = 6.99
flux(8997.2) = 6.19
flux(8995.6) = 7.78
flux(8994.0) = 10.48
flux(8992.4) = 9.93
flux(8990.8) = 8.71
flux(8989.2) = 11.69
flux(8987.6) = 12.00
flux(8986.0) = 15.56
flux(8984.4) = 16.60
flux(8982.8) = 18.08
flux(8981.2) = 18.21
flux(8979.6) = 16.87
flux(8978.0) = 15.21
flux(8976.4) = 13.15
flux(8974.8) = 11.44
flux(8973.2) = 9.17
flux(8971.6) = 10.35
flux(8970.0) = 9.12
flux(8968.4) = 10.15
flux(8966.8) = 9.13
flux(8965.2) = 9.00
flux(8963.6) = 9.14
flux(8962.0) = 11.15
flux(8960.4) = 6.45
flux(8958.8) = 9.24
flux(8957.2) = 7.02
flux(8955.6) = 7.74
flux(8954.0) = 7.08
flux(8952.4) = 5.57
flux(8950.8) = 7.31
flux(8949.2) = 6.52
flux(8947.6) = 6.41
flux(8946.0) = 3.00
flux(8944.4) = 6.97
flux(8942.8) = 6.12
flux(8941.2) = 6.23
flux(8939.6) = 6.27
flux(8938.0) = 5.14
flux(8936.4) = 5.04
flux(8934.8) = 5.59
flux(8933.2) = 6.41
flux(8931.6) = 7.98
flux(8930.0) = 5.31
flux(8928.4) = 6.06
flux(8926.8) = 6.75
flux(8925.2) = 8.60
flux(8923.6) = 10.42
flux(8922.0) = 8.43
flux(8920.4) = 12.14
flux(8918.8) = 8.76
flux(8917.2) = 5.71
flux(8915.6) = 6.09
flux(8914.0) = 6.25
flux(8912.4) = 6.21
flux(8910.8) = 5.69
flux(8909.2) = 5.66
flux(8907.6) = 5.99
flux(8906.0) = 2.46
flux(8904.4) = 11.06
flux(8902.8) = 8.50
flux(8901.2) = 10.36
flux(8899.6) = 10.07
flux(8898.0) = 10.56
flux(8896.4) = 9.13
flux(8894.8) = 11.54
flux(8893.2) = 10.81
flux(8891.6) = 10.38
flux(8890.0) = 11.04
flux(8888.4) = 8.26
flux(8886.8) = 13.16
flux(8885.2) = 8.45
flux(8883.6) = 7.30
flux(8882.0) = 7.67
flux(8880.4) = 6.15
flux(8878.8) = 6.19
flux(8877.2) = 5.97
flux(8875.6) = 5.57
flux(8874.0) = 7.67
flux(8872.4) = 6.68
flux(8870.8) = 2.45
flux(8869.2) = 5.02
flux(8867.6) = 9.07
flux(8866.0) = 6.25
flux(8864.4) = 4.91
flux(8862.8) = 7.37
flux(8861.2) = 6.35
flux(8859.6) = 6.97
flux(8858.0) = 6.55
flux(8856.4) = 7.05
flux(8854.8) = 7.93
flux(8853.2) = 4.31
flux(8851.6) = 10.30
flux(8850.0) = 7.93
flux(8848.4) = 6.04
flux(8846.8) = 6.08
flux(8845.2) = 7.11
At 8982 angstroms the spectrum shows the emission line [O III] 5007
